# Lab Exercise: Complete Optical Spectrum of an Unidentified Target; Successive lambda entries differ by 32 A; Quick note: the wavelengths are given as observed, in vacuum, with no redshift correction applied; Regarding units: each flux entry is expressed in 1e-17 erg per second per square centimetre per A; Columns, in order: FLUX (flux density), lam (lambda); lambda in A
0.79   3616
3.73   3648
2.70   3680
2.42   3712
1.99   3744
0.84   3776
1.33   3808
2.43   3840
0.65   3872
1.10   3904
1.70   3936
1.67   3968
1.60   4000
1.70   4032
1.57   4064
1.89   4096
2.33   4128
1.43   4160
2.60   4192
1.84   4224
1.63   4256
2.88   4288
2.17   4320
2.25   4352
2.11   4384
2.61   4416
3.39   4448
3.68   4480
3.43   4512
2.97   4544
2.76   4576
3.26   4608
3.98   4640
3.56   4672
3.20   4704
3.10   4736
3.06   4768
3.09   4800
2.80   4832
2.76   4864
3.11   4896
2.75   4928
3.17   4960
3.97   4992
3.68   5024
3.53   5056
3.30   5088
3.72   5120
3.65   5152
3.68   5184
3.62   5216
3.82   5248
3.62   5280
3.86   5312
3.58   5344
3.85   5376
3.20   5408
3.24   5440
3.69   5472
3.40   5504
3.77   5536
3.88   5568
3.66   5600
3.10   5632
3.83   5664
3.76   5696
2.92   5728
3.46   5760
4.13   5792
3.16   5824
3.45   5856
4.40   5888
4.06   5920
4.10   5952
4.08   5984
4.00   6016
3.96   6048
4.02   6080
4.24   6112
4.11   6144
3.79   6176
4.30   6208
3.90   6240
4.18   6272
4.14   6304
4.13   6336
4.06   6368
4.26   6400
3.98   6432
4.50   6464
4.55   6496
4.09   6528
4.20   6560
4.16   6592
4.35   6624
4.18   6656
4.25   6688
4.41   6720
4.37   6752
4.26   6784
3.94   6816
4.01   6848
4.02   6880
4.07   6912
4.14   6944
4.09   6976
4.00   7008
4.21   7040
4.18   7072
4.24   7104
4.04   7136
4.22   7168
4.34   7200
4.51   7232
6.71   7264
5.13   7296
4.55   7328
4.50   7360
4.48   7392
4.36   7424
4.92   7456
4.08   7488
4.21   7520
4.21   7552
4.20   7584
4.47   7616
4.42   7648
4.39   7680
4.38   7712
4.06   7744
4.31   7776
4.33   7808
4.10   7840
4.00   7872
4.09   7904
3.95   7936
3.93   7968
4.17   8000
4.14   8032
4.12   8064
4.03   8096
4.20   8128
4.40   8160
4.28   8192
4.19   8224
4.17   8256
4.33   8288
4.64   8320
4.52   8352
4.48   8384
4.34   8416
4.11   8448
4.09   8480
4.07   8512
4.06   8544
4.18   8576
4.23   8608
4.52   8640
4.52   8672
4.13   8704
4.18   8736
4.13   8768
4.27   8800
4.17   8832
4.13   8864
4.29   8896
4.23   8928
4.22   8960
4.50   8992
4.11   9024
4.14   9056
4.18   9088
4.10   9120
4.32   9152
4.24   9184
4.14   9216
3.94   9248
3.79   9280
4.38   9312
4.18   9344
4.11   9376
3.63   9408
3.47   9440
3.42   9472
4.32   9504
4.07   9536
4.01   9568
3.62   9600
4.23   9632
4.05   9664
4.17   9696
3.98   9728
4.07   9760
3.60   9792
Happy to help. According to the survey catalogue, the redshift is 0.108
